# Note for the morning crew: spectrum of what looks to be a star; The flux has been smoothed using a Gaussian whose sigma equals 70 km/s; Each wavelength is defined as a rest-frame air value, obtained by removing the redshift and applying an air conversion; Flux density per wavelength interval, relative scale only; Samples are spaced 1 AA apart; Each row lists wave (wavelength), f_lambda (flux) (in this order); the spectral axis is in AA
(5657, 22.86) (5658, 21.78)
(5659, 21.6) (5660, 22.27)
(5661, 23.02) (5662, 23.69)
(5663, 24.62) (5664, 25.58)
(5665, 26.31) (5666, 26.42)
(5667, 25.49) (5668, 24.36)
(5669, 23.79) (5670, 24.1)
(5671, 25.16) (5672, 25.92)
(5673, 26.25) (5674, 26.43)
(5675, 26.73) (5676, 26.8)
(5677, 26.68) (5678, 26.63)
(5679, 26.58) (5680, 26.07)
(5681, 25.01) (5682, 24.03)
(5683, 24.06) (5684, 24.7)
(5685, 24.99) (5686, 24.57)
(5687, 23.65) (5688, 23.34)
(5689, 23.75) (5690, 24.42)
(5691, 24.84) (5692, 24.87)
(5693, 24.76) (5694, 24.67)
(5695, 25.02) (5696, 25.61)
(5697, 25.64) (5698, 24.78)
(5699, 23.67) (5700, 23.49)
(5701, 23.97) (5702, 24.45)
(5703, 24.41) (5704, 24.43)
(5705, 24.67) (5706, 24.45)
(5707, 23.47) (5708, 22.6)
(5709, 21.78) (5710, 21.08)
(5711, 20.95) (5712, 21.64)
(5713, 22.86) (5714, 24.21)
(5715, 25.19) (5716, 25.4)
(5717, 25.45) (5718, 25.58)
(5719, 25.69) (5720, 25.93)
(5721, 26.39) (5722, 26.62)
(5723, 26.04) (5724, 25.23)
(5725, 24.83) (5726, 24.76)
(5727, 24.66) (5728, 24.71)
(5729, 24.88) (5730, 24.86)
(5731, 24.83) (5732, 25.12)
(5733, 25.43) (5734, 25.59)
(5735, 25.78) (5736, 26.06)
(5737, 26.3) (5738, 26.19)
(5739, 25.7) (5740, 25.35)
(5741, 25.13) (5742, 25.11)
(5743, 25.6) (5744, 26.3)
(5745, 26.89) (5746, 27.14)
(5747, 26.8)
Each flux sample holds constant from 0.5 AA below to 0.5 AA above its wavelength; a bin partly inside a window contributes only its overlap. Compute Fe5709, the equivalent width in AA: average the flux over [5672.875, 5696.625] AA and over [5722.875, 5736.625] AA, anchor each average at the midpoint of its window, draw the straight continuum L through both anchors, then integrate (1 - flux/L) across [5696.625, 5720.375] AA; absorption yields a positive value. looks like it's 1.1 AA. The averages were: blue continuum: 25.2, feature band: 24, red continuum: 25.2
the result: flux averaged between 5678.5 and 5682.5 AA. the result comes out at 25.4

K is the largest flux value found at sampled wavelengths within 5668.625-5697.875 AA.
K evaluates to 26.8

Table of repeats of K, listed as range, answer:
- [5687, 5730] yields 26.62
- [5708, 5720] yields 25.93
